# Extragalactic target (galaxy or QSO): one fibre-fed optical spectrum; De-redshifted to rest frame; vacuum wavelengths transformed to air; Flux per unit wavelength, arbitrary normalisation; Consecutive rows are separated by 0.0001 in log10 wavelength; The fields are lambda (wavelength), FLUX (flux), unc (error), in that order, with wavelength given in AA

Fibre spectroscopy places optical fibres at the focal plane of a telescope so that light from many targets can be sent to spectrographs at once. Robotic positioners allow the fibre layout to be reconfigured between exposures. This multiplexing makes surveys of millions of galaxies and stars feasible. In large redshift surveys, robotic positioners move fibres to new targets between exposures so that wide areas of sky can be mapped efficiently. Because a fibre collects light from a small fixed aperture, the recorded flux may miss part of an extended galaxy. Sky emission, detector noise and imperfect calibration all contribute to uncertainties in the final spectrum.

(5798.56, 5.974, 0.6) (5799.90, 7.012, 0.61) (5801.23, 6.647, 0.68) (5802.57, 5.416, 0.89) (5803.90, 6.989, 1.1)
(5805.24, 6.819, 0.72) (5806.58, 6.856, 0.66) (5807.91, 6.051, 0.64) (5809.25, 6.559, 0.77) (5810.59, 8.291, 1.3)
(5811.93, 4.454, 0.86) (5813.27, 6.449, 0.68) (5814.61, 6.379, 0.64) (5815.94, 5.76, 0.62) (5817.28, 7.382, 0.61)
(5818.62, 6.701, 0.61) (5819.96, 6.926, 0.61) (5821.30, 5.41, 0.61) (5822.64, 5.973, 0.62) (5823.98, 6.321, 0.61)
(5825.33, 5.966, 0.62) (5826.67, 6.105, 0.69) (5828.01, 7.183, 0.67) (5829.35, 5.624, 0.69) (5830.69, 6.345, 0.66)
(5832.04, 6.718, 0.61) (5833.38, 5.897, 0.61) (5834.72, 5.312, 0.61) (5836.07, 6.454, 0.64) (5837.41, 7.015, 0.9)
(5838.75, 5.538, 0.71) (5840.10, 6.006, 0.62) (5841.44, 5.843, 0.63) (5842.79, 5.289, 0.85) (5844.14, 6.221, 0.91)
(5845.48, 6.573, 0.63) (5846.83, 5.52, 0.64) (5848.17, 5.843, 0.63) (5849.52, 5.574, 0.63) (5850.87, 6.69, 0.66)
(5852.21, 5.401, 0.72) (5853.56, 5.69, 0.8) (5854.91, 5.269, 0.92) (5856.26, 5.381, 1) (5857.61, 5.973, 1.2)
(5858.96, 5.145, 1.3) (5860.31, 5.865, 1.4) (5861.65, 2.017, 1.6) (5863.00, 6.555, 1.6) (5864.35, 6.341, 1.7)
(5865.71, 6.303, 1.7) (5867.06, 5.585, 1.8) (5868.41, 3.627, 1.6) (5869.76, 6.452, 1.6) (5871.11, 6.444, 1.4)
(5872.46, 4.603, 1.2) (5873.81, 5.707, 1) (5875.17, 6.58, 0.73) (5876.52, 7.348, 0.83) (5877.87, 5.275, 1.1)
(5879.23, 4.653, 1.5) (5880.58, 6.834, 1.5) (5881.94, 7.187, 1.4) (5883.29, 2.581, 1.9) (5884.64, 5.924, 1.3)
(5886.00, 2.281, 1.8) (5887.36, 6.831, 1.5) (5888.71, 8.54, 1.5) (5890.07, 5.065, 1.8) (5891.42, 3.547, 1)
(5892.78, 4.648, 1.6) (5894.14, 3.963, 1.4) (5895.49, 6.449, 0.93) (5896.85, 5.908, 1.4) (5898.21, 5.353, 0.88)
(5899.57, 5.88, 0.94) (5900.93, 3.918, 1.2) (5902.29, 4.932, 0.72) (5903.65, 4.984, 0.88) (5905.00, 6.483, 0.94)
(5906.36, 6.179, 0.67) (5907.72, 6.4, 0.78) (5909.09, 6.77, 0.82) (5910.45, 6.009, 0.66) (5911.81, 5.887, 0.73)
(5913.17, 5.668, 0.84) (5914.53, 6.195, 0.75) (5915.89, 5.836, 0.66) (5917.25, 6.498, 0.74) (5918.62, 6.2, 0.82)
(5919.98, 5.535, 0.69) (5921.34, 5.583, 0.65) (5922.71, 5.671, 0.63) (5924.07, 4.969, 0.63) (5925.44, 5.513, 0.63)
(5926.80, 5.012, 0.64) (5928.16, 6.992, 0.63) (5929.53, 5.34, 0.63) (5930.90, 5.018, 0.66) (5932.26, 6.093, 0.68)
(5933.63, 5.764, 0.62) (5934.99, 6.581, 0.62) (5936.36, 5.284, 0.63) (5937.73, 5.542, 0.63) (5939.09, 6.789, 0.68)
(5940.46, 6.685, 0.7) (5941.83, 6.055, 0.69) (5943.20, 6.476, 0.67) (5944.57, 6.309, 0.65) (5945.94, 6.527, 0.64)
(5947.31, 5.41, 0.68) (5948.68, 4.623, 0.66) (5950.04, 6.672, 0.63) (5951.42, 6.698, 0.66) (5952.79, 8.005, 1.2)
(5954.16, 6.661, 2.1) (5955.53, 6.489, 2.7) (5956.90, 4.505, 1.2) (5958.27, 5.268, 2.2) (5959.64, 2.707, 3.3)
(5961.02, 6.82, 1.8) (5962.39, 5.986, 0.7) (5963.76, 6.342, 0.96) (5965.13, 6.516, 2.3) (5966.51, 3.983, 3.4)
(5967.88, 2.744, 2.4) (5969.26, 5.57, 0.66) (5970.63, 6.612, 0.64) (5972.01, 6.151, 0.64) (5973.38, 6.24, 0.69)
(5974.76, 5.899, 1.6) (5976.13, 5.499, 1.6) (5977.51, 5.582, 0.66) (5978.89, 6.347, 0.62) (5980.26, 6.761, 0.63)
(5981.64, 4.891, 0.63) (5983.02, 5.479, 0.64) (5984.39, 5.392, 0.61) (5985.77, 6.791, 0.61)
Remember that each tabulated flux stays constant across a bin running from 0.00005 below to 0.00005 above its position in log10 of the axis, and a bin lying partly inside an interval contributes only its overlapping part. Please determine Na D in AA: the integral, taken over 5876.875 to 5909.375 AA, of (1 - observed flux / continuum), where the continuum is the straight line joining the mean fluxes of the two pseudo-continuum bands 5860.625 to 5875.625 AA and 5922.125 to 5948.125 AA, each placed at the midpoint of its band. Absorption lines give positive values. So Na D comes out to 1.1 AA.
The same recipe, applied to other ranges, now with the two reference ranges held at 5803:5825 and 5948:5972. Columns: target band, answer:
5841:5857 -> 1.2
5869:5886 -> 1.3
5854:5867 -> 1.6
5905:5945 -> -0.8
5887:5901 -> 1.2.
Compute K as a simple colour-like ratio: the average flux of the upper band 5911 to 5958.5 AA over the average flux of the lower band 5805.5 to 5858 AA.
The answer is 0.97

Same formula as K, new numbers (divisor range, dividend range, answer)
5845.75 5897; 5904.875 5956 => 1.10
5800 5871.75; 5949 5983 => 0.96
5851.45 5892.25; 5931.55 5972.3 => 1.07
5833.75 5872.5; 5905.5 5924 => 1.05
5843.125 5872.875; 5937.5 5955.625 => 1.14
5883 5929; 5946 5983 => 1.03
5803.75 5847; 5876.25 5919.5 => 0.90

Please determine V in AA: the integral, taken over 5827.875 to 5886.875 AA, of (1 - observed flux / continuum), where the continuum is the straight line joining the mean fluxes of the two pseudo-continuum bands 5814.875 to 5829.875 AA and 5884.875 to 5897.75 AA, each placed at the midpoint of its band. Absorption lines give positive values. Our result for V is 1.04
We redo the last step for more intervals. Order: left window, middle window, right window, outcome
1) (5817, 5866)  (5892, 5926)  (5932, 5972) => 1.4 AA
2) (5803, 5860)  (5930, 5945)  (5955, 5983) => -1.0 AA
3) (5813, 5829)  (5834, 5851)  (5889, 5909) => 0.3 AA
